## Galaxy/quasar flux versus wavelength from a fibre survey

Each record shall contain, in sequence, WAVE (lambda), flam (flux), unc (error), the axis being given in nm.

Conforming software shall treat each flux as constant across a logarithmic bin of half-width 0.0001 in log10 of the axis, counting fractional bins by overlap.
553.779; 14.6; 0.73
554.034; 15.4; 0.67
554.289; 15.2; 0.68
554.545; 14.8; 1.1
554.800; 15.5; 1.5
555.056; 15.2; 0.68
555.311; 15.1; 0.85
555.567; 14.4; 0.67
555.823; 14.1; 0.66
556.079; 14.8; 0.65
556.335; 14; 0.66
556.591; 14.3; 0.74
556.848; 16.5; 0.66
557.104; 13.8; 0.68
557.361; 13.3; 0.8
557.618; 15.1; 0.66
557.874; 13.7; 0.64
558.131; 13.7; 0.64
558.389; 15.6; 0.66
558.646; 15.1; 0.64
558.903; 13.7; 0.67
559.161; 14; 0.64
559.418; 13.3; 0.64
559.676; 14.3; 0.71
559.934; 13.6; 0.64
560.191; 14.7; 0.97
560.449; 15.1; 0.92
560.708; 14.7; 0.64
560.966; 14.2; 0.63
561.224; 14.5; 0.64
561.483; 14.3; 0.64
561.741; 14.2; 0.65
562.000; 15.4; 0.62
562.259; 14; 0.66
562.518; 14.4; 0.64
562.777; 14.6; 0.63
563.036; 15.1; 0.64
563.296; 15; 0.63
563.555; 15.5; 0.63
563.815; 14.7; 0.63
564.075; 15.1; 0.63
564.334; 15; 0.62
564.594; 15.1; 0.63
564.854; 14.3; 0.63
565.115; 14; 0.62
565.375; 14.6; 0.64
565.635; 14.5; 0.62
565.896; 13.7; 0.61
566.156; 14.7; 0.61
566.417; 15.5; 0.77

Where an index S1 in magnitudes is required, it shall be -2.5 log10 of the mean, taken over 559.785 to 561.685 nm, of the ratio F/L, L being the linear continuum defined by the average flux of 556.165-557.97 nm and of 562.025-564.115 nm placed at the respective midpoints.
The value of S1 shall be 0.02 mag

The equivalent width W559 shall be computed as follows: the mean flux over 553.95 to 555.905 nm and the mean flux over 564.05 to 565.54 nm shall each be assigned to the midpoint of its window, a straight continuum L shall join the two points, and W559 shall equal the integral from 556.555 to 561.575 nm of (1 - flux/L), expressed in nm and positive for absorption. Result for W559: 0.157 nm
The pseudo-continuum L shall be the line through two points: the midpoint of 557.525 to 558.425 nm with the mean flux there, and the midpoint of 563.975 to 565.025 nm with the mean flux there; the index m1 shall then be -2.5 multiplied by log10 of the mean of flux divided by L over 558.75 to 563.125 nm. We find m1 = 0.02 mag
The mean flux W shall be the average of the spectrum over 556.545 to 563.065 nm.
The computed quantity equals 14.4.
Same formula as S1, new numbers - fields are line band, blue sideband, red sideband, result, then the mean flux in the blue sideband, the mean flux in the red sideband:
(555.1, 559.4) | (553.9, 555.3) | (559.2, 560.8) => 0.023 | 15.2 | 14.3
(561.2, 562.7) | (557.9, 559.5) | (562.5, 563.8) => 0.021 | 14.2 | 14.9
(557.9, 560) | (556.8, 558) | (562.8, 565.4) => 0.024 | 14.4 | 14.8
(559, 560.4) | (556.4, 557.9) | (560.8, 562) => 0.032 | 14.5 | 14.4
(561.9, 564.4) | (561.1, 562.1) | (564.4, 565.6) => -0.024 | 14.6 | 14.5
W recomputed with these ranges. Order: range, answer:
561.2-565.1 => 14.7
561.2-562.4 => 14.5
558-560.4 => 14.3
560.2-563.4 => 14.6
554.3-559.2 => 14.6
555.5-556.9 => 14.6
